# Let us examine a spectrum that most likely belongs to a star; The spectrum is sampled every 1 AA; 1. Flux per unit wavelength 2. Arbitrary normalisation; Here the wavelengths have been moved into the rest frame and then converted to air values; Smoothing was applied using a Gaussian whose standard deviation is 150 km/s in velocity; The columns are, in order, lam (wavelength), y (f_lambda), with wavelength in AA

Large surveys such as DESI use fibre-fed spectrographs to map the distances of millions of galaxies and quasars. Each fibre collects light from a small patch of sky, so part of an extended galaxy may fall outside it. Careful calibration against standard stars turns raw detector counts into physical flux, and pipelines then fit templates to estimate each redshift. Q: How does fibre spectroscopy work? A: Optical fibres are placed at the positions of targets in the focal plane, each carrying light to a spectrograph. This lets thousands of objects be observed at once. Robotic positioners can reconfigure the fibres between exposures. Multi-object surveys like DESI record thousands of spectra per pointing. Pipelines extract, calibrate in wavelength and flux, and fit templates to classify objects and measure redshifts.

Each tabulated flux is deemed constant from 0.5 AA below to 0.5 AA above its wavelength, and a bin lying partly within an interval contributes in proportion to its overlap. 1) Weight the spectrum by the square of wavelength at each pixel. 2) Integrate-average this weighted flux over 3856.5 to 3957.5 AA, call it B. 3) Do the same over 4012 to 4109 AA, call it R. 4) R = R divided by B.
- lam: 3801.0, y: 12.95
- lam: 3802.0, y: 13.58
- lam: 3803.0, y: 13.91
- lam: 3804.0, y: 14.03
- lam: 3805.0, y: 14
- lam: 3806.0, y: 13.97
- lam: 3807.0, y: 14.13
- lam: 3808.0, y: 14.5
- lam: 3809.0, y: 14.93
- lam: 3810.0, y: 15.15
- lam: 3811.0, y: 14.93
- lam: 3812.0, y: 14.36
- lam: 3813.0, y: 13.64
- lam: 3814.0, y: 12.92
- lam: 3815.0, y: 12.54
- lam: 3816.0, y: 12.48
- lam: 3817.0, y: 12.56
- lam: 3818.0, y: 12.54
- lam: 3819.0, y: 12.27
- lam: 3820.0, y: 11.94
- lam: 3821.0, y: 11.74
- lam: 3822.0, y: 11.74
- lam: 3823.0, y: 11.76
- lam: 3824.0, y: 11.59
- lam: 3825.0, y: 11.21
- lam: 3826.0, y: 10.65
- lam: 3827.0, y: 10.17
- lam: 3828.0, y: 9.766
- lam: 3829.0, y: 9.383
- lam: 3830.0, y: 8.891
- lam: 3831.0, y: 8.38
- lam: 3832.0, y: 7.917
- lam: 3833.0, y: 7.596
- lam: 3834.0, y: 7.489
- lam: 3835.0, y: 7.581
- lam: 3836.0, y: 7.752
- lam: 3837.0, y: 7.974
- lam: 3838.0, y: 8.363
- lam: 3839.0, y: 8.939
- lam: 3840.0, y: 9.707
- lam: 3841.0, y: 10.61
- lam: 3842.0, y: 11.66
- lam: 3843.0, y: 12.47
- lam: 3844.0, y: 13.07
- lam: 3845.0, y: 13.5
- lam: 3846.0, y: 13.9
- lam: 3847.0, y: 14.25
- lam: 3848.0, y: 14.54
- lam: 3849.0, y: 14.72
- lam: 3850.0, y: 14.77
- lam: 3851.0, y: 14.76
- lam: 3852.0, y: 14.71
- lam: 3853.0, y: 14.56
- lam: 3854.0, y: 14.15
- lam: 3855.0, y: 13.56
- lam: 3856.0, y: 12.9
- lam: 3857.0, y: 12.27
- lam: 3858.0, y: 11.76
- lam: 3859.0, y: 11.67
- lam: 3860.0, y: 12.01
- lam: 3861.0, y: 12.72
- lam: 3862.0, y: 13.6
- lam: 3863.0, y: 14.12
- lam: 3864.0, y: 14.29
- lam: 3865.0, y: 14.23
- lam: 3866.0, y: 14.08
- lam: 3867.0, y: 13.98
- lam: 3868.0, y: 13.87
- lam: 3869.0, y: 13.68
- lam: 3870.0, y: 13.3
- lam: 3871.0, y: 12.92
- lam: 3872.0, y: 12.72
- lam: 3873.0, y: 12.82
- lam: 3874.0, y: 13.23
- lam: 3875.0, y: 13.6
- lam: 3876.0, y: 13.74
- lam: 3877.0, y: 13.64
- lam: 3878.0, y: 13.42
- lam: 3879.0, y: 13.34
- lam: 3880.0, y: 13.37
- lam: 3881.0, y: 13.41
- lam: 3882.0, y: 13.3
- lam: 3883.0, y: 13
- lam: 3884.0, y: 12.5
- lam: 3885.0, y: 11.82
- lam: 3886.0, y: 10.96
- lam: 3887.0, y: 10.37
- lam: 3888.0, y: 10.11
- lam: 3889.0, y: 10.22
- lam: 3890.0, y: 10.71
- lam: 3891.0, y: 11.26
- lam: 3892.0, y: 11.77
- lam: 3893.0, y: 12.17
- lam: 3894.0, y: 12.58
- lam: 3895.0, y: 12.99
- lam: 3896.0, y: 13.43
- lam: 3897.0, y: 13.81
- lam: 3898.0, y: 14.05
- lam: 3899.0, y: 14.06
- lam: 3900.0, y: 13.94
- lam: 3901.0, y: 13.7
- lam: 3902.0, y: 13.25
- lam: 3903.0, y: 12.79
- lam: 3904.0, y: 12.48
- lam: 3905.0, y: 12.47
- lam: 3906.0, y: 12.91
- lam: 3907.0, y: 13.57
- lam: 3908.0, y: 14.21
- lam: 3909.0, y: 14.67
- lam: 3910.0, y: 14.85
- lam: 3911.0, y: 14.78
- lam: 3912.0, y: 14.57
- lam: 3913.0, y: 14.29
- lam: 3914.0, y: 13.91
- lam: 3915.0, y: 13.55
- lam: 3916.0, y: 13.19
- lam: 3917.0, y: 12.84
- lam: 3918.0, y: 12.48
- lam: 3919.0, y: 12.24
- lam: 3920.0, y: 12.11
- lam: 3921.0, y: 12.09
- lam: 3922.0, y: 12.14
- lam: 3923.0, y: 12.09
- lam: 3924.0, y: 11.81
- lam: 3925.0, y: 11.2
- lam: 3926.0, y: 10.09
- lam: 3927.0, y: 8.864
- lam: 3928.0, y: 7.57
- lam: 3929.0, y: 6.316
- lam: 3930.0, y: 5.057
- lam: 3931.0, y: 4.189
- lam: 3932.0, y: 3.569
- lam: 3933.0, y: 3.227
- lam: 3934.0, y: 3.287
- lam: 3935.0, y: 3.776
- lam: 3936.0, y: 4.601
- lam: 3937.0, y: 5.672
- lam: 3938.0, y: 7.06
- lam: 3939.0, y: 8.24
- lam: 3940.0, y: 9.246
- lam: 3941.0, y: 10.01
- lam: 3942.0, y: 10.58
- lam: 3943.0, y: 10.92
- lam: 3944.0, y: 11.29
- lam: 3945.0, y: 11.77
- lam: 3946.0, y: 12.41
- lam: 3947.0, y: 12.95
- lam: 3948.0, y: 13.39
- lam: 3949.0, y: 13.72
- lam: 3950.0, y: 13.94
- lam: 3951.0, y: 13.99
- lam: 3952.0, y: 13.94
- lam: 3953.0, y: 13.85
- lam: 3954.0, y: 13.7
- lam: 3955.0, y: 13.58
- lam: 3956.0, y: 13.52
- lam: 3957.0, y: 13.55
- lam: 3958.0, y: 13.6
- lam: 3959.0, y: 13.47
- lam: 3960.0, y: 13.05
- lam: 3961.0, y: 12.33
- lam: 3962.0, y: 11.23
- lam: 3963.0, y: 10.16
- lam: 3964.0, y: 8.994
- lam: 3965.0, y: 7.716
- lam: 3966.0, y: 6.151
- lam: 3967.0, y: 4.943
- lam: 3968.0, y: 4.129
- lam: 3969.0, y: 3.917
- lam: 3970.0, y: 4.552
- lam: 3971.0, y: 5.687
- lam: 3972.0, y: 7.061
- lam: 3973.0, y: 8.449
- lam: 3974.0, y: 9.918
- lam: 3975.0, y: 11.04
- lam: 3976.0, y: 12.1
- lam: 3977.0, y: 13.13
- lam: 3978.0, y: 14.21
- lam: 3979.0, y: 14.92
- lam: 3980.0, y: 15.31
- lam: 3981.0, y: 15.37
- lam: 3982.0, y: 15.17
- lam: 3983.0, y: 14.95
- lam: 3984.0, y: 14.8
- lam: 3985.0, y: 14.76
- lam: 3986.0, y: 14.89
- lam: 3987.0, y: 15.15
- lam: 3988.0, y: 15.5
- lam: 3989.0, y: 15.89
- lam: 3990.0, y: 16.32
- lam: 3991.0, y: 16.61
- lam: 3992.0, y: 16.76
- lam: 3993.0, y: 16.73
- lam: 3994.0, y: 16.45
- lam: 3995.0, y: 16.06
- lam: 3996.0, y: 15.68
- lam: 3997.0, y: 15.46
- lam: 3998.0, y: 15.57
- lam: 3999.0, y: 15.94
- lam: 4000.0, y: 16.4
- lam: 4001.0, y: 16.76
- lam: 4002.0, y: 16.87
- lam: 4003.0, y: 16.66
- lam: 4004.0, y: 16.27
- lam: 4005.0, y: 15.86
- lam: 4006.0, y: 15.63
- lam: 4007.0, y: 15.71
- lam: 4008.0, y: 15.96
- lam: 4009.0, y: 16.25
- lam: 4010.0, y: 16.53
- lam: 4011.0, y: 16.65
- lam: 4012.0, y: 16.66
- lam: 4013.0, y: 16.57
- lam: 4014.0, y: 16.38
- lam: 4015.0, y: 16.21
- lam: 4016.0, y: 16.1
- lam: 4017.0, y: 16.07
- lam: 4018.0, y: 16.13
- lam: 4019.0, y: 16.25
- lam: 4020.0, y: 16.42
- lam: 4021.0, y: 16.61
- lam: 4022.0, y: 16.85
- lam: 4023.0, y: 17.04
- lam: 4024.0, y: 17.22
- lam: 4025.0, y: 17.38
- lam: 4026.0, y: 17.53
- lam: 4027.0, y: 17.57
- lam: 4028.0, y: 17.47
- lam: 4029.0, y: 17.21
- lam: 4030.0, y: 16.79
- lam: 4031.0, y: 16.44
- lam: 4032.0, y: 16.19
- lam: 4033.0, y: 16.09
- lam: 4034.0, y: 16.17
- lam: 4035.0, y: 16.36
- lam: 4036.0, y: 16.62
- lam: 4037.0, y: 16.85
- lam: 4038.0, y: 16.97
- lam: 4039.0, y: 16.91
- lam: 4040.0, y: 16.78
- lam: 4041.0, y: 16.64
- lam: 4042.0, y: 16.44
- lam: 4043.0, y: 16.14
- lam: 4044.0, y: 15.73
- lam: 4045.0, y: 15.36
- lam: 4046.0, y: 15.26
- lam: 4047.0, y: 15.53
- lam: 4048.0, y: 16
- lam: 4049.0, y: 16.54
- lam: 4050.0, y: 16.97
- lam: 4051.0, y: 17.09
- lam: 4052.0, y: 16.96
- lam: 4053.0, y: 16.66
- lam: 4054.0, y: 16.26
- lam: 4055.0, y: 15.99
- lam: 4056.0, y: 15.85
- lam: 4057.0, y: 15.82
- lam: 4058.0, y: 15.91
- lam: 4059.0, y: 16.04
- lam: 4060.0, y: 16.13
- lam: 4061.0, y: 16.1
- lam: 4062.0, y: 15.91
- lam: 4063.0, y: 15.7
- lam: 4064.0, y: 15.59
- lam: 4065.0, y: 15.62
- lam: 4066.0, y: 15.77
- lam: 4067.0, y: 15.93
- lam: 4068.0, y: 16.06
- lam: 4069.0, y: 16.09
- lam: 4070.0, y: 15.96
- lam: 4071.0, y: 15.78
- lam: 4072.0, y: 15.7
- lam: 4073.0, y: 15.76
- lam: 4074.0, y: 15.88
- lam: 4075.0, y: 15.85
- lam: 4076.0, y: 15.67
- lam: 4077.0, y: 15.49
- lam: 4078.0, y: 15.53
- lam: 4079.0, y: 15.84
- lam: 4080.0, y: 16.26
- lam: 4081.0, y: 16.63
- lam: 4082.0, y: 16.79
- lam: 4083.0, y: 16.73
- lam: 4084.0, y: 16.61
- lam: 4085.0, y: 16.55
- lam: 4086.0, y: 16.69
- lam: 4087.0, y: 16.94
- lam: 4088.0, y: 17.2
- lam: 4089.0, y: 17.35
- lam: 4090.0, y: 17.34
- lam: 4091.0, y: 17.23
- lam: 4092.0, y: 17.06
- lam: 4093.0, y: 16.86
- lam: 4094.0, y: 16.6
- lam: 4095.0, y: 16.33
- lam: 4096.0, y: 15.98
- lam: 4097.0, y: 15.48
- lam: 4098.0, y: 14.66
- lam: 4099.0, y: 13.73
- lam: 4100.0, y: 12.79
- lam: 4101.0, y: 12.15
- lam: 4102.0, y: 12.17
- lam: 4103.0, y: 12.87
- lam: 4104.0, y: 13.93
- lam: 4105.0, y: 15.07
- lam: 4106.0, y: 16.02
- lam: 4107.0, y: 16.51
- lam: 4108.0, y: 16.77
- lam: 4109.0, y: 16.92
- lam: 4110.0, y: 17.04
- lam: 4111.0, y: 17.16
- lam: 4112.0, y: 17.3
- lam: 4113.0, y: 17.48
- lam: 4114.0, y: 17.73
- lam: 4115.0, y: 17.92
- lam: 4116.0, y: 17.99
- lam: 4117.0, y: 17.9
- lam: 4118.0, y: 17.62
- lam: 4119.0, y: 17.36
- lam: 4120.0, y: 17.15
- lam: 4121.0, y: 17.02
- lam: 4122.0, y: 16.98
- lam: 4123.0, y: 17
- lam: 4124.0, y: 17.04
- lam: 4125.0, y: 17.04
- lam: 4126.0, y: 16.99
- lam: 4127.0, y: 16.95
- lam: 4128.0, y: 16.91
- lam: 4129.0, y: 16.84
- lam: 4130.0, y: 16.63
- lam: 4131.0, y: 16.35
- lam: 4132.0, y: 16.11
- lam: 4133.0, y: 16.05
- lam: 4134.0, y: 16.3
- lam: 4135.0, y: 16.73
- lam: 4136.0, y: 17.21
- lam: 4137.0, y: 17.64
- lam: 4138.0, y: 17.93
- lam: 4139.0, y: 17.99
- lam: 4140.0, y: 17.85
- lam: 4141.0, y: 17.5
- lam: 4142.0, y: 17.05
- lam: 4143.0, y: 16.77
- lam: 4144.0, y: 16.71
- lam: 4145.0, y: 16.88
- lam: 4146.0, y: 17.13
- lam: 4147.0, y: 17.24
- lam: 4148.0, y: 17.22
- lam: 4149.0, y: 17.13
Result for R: 1.47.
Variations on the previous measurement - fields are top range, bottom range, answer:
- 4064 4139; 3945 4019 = 1.27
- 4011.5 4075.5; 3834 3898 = 1.42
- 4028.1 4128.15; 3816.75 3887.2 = 1.50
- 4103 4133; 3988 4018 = 1.10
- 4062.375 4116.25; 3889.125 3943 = 1.60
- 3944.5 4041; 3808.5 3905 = 1.25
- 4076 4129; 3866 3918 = 1.39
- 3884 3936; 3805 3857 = 0.98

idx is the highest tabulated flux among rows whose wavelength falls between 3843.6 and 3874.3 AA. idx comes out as 14.77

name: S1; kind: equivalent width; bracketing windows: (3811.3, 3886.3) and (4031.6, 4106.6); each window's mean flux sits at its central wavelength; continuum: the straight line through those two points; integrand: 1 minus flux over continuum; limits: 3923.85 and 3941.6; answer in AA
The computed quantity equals 8.9 AA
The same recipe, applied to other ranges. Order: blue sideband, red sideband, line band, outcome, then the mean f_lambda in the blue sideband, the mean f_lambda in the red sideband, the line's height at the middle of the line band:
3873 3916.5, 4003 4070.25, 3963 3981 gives 6.90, 13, 16.3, 14.8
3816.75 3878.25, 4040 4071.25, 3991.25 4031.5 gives -3.33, 12.1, 16.1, 15.2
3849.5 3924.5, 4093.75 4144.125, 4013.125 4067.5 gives -3.88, 13.1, 16.4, 15.3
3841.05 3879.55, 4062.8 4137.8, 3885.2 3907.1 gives 2.33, 13.5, 16.3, 13.9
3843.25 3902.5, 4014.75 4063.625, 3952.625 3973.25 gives 7.20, 13.1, 16.4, 14.9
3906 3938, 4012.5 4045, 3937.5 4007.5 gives 2.66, 10.2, 16.6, 13.2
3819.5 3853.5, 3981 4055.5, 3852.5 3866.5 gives -1.79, 11.1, 16.3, 11.8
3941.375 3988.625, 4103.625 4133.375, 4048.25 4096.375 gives -2.97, 11.8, 16.9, 15.3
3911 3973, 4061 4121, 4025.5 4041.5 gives -3.48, 10.1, 16.1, 13.8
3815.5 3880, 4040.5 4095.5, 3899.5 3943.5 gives 9.38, 12.1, 16.2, 13.5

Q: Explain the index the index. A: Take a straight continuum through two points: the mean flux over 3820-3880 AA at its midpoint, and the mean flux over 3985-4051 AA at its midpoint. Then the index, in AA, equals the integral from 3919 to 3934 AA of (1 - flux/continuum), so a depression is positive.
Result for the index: 5.83 AA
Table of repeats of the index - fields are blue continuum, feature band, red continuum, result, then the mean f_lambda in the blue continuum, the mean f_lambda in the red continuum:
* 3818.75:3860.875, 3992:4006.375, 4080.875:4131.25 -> -1.80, 11.4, 16.4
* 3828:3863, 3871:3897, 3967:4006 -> -0.74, 11.5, 13.6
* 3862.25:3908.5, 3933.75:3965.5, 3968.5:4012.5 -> 6.51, 13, 14.3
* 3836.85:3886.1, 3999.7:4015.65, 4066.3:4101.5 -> -1.47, 13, 16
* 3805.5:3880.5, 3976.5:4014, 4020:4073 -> -1.09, 12.4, 16.4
